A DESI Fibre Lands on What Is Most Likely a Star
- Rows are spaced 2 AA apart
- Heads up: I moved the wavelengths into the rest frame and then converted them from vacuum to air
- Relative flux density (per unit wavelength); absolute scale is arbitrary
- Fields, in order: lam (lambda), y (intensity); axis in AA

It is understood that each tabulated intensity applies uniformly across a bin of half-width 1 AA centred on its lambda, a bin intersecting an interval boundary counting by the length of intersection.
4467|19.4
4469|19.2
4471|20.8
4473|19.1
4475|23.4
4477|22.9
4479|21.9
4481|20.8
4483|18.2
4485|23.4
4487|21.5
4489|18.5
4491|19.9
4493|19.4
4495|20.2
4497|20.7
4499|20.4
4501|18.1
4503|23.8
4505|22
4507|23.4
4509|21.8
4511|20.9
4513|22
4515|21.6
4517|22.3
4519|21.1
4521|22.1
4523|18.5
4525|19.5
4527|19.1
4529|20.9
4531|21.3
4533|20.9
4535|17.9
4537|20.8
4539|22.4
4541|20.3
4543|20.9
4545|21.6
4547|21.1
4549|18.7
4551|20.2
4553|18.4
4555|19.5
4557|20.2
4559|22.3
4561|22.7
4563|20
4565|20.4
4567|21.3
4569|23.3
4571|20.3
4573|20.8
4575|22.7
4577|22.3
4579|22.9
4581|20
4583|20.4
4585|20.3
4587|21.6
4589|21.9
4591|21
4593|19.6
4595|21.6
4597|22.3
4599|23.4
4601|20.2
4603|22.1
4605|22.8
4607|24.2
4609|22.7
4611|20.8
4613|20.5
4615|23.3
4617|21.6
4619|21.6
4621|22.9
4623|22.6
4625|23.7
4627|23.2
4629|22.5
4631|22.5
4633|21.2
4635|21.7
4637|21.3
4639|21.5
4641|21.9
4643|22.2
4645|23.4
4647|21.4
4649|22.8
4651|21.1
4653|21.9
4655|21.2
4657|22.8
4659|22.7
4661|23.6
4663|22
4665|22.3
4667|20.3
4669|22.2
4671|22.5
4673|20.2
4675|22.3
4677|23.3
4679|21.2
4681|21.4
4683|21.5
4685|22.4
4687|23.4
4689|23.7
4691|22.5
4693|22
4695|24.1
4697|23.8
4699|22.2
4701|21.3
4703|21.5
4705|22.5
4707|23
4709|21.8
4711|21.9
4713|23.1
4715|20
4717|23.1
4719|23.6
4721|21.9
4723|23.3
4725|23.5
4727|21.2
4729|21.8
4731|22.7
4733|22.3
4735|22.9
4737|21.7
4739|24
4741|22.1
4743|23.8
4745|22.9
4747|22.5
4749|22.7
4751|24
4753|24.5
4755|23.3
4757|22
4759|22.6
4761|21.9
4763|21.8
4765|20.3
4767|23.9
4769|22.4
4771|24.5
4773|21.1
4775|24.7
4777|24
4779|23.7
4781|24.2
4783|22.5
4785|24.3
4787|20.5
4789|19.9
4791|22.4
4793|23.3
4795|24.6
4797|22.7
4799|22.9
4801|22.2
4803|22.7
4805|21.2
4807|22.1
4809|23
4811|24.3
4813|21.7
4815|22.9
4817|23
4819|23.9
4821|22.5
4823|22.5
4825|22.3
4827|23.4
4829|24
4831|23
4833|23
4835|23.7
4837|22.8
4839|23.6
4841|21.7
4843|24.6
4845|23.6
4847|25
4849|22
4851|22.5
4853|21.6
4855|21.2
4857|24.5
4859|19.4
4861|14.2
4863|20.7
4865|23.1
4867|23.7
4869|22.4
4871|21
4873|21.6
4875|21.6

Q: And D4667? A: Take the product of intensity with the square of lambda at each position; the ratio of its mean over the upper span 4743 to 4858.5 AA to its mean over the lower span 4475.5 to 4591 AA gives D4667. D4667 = 1.2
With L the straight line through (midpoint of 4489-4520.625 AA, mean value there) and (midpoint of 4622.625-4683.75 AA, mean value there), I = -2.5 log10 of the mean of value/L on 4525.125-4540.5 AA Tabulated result 0.05 mag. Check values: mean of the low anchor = 21.1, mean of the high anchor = 22.1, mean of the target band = 20.4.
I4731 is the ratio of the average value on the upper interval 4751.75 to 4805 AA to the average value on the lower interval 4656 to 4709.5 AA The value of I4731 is 1.02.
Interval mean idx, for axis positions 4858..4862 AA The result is 16.8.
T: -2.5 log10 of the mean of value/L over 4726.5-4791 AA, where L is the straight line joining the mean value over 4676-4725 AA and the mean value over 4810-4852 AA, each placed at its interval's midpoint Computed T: 0.002 mag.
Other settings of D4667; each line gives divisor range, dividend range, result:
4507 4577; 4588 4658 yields 1.09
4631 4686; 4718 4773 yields 1.07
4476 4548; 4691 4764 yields 1.19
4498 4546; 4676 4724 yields 1.16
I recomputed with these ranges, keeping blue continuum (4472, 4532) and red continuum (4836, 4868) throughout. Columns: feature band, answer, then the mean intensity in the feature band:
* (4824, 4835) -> -0.054 mag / 23.2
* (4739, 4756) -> -0.072 mag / 23.3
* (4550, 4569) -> 0.023 mag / 20.7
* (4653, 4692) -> -0.032 mag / 22.2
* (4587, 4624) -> -0.032 mag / 21.9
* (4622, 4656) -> -0.035 mag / 22.1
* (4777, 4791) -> -0.034 mag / 22.6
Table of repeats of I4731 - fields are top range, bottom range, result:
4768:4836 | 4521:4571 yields 1.12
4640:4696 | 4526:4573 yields 1.08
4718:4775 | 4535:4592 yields 1.08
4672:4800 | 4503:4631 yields 1.06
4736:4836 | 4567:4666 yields 1.04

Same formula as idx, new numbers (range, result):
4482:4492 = 20.3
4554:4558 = 19.9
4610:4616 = 21.5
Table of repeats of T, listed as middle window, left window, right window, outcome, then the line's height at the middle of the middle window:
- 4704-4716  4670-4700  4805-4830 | 0.023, 22.5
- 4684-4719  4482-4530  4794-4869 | -0.032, 21.9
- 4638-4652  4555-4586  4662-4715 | -0.009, 21.9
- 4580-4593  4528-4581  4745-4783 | 0.024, 21.2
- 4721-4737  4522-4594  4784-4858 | -0.016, 22.1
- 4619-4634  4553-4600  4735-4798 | -0.044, 21.7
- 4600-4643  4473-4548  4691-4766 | -0.019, 21.7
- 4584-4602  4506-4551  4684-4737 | 0.006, 21.4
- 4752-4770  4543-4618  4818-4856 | -0.001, 22.5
